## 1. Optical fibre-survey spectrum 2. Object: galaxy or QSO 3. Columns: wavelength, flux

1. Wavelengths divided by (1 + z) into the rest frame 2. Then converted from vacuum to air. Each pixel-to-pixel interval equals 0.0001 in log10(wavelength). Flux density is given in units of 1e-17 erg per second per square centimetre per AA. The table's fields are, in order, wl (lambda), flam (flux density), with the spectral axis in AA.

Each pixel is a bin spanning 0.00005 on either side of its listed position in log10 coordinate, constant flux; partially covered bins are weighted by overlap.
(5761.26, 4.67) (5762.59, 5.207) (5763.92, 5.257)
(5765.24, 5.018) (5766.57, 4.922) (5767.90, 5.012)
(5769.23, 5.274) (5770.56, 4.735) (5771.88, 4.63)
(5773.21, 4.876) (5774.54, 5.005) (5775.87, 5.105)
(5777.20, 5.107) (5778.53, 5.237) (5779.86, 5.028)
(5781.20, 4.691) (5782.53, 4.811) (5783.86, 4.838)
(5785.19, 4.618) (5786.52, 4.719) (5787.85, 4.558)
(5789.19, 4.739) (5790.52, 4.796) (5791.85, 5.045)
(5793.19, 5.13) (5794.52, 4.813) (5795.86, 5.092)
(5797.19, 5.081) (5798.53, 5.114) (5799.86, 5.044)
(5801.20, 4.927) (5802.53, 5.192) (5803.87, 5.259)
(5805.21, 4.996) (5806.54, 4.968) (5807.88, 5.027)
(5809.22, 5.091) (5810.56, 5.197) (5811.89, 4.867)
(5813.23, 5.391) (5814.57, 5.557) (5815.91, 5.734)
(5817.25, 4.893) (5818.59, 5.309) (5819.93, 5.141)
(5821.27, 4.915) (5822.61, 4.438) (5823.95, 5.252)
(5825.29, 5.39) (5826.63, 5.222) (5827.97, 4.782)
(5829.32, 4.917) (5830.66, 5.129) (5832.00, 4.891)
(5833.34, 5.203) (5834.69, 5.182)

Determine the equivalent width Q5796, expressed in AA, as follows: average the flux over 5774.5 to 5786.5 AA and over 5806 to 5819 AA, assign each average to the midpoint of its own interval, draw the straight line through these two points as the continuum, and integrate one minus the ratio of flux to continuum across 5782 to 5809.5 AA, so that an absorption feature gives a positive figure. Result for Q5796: 0.6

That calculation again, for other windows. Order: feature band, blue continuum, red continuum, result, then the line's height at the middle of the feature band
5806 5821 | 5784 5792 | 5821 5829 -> -0.8 AA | 4.92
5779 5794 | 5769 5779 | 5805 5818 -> 0.7 AA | 5.05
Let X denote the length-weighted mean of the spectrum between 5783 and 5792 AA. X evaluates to 4.75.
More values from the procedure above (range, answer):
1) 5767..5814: 4.97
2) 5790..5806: 5.04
